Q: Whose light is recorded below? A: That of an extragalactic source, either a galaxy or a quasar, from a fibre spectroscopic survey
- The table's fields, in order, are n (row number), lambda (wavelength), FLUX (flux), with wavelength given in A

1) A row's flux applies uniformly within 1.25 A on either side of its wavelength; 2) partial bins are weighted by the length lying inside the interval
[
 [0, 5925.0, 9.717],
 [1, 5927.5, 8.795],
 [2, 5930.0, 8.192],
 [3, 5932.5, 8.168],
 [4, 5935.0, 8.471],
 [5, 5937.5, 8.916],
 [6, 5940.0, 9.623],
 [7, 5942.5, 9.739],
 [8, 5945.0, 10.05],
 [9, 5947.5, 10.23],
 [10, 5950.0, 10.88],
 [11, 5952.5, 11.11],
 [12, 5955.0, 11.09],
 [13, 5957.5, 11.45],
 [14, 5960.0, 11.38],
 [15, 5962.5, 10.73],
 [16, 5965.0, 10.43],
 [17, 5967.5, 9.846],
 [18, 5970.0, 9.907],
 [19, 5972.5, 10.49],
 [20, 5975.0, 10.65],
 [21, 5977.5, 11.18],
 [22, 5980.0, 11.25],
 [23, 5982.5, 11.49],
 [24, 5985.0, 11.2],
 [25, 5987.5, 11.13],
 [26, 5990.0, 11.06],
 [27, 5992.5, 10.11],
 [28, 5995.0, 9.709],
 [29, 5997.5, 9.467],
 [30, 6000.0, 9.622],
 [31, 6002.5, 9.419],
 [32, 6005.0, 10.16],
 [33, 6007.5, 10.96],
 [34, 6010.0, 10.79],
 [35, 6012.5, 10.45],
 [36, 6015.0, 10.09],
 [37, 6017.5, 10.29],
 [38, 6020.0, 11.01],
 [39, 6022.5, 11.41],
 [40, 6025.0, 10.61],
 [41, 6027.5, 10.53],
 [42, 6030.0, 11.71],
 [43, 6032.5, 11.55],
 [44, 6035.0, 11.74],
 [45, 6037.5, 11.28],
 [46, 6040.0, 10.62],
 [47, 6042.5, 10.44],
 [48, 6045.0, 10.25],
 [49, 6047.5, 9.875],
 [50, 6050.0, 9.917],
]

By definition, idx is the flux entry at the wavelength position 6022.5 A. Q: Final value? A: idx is 11.41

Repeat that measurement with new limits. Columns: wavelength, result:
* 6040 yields 10.62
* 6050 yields 9.917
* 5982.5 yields 11.49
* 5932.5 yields 8.168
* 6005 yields 10.16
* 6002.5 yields 9.419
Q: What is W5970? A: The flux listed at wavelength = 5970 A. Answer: 9.907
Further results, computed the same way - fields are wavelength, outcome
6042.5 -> 10.44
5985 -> 11.2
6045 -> 10.25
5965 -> 10.43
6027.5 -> 10.53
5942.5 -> 9.739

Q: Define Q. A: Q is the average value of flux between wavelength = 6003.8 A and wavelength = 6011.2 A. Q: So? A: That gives 10.6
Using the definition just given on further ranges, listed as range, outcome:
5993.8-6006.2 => 9.67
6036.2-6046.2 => 10.7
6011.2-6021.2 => 10.5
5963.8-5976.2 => 10.3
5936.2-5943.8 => 9.42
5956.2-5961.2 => 11.4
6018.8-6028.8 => 10.9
